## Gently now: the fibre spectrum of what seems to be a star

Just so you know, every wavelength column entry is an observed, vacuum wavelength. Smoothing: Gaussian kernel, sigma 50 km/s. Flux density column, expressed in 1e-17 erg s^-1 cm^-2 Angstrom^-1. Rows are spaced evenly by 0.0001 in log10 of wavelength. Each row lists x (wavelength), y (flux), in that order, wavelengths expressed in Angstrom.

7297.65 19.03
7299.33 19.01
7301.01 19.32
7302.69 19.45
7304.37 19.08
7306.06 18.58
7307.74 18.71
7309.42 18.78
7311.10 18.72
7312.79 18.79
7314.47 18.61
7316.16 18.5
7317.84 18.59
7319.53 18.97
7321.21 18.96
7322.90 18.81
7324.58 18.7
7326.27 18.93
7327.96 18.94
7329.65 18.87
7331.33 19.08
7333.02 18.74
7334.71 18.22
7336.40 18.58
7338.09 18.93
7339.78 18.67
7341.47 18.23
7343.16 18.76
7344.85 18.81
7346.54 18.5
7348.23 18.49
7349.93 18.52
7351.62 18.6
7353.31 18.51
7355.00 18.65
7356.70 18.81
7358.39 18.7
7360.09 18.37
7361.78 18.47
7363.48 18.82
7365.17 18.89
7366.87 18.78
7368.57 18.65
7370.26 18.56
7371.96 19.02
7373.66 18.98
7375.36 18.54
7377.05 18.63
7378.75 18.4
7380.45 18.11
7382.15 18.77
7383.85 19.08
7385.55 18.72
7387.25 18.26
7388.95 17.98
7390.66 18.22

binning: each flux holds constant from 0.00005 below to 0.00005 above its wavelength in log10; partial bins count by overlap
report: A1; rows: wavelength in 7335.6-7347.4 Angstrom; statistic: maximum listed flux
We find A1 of 18.93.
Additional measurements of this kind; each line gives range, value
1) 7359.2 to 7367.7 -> 18.89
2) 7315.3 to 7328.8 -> 18.97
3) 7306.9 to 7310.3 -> 18.78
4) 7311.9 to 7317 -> 18.79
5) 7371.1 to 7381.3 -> 19.02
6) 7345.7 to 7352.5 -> 18.6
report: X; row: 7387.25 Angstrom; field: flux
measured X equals 18.26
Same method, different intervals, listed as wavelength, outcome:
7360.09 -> 18.37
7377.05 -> 18.63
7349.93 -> 18.52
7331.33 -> 19.08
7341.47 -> 18.23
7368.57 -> 18.65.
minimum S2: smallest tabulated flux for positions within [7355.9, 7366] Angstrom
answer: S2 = 18.37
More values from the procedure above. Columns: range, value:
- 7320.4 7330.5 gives 18.7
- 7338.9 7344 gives 18.23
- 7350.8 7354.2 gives 18.51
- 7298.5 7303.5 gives 19.01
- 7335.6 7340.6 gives 18.58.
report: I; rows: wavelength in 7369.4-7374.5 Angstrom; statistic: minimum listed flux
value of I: 18.56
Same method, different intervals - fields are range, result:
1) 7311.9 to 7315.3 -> 18.61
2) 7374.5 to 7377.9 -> 18.54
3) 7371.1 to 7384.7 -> 18.11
